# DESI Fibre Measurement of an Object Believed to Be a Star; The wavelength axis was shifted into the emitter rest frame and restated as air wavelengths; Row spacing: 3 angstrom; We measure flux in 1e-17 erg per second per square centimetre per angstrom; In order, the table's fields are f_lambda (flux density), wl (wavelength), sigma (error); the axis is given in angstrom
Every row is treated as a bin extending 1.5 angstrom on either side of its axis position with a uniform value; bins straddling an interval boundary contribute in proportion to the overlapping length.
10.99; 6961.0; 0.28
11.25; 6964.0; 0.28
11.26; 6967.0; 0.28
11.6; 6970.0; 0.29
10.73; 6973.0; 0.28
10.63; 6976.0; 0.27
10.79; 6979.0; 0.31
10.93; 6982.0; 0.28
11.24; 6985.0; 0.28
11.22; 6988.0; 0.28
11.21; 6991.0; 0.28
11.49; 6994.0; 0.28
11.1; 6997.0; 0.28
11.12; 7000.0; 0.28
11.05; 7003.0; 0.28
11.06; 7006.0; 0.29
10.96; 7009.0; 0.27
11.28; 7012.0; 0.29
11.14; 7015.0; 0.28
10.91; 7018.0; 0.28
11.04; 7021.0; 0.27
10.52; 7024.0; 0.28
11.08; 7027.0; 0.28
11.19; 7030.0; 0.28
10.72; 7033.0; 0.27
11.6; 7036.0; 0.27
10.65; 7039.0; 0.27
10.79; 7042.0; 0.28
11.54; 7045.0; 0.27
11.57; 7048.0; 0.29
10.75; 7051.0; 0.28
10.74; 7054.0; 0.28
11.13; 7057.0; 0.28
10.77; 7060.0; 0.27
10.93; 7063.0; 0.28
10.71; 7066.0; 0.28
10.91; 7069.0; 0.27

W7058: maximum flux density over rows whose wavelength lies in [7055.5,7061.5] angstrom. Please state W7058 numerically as 11.13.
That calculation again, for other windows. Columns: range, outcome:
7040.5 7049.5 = 11.57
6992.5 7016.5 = 11.49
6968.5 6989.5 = 11.6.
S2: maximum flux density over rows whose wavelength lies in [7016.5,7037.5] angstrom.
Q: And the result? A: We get 11.6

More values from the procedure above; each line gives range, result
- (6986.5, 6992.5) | 11.22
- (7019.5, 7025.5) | 11.04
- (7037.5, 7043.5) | 10.79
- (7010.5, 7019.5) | 11.28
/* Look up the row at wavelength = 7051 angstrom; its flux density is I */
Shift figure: 10.75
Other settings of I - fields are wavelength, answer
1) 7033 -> 10.72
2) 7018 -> 10.91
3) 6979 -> 10.79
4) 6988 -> 11.22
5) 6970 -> 11.6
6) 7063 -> 10.93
